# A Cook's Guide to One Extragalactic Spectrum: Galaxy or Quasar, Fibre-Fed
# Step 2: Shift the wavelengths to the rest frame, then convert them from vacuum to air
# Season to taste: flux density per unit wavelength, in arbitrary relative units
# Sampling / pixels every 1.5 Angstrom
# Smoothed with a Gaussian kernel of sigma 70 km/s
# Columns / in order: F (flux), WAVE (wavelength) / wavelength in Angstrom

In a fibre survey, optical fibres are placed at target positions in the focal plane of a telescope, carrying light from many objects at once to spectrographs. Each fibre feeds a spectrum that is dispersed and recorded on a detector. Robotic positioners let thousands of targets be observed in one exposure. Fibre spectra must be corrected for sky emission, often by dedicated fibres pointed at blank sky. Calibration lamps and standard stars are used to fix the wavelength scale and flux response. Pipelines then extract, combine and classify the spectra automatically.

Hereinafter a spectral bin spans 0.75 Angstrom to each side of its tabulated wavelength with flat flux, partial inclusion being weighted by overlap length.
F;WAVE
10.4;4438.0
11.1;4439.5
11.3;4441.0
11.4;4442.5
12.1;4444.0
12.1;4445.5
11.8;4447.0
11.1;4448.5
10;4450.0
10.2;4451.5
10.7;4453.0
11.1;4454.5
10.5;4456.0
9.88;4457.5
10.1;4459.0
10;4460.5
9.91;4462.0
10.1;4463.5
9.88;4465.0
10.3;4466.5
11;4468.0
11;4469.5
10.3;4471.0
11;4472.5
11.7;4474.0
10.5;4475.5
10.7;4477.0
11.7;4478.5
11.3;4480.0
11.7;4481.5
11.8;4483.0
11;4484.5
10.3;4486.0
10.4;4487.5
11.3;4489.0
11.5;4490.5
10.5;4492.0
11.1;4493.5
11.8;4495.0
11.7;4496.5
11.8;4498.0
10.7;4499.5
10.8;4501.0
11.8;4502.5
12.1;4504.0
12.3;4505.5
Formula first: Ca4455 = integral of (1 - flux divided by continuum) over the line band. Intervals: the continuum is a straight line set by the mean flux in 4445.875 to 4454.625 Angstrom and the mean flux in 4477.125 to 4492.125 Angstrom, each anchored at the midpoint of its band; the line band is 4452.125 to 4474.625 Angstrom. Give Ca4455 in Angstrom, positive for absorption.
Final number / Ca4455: 1.0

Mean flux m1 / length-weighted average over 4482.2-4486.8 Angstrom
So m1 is 11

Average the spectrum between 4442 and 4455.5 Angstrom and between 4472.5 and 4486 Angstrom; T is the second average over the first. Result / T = 1.0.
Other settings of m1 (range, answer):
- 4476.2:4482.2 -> 11.3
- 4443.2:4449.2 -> 11.8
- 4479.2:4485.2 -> 11.5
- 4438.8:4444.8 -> 11.5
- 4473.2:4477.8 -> 11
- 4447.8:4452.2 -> 10.4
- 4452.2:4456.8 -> 10.8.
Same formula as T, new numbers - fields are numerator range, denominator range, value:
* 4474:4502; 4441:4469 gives 1.04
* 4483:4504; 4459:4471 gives 1.09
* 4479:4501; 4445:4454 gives 1.02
